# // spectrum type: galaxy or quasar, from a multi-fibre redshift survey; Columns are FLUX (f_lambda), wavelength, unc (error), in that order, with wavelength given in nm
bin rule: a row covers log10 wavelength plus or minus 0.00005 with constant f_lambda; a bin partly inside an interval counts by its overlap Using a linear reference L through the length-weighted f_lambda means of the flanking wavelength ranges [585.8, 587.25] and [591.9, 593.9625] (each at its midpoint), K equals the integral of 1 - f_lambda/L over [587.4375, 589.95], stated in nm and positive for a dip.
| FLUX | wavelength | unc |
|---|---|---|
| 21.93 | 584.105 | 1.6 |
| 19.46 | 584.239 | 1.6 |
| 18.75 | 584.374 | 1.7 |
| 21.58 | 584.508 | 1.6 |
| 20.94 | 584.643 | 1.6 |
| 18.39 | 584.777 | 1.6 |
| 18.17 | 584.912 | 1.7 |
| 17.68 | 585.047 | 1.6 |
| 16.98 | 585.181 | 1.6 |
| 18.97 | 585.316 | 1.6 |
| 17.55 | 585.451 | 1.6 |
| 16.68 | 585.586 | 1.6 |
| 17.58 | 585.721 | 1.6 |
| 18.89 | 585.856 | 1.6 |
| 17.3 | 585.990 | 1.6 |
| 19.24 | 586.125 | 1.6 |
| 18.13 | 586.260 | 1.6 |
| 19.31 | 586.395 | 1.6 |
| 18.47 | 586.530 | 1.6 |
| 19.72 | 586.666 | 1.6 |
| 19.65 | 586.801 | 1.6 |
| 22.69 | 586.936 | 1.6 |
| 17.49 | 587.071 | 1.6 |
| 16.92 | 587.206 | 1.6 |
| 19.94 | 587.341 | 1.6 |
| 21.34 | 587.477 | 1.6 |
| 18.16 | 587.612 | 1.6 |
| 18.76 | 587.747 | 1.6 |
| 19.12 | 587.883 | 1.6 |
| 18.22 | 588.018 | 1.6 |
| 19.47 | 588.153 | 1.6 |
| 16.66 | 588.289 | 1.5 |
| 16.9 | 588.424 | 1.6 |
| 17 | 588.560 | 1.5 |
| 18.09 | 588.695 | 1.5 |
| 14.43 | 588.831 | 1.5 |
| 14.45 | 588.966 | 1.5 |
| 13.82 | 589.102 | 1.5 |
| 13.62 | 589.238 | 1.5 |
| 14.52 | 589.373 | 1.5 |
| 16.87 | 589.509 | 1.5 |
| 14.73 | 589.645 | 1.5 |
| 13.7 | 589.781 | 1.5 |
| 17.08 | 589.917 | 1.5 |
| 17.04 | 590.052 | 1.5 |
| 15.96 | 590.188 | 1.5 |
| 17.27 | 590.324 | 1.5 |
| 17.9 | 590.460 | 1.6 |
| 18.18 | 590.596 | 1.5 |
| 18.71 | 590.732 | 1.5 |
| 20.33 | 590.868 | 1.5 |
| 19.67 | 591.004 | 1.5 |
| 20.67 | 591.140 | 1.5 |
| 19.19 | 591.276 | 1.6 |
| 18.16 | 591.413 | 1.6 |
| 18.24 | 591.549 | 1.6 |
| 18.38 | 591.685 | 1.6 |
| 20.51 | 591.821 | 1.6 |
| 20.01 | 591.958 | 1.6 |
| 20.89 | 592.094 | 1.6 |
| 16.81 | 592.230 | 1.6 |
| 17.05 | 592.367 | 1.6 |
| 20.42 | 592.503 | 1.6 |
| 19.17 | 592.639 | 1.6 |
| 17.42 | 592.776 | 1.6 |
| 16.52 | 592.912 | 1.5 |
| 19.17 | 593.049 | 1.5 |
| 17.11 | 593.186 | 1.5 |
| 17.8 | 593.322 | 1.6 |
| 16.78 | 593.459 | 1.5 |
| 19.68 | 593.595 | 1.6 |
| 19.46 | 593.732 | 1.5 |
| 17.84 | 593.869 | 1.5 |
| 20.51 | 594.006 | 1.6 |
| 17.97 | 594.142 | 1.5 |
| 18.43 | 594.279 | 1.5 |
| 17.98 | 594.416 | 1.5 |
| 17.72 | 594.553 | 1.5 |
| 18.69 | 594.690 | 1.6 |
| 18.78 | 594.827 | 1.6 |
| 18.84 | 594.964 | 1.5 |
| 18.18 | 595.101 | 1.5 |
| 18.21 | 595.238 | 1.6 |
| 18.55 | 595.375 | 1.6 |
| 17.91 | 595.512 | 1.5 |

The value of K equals 0.29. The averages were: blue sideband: 18.9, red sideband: 18.4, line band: 16.6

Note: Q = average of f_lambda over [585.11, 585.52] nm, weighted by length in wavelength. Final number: 17.8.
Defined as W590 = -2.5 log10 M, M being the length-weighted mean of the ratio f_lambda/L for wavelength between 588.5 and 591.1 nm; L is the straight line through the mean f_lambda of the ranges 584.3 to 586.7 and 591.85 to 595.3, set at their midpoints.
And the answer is 0.12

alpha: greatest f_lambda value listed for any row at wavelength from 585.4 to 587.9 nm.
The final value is 22.69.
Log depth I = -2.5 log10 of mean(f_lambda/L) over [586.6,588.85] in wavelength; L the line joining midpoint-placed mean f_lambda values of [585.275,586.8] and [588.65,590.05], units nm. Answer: -0.11 mag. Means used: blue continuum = 18.4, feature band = 18.6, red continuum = 15.2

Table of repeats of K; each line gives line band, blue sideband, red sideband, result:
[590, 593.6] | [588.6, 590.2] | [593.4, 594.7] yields -0.32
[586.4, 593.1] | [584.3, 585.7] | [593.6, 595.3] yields 0.22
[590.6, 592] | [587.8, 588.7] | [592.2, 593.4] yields -0.11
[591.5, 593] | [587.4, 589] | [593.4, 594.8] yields -0.03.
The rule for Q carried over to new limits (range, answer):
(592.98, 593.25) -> 18.1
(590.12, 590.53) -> 17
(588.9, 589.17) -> 14.1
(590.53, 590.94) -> 19.1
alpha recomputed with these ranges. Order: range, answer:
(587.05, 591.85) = 21.34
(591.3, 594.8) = 20.89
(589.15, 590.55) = 17.9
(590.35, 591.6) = 20.67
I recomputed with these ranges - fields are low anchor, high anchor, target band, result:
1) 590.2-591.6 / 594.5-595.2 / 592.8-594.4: 0.02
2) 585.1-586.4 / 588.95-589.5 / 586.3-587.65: -0.16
